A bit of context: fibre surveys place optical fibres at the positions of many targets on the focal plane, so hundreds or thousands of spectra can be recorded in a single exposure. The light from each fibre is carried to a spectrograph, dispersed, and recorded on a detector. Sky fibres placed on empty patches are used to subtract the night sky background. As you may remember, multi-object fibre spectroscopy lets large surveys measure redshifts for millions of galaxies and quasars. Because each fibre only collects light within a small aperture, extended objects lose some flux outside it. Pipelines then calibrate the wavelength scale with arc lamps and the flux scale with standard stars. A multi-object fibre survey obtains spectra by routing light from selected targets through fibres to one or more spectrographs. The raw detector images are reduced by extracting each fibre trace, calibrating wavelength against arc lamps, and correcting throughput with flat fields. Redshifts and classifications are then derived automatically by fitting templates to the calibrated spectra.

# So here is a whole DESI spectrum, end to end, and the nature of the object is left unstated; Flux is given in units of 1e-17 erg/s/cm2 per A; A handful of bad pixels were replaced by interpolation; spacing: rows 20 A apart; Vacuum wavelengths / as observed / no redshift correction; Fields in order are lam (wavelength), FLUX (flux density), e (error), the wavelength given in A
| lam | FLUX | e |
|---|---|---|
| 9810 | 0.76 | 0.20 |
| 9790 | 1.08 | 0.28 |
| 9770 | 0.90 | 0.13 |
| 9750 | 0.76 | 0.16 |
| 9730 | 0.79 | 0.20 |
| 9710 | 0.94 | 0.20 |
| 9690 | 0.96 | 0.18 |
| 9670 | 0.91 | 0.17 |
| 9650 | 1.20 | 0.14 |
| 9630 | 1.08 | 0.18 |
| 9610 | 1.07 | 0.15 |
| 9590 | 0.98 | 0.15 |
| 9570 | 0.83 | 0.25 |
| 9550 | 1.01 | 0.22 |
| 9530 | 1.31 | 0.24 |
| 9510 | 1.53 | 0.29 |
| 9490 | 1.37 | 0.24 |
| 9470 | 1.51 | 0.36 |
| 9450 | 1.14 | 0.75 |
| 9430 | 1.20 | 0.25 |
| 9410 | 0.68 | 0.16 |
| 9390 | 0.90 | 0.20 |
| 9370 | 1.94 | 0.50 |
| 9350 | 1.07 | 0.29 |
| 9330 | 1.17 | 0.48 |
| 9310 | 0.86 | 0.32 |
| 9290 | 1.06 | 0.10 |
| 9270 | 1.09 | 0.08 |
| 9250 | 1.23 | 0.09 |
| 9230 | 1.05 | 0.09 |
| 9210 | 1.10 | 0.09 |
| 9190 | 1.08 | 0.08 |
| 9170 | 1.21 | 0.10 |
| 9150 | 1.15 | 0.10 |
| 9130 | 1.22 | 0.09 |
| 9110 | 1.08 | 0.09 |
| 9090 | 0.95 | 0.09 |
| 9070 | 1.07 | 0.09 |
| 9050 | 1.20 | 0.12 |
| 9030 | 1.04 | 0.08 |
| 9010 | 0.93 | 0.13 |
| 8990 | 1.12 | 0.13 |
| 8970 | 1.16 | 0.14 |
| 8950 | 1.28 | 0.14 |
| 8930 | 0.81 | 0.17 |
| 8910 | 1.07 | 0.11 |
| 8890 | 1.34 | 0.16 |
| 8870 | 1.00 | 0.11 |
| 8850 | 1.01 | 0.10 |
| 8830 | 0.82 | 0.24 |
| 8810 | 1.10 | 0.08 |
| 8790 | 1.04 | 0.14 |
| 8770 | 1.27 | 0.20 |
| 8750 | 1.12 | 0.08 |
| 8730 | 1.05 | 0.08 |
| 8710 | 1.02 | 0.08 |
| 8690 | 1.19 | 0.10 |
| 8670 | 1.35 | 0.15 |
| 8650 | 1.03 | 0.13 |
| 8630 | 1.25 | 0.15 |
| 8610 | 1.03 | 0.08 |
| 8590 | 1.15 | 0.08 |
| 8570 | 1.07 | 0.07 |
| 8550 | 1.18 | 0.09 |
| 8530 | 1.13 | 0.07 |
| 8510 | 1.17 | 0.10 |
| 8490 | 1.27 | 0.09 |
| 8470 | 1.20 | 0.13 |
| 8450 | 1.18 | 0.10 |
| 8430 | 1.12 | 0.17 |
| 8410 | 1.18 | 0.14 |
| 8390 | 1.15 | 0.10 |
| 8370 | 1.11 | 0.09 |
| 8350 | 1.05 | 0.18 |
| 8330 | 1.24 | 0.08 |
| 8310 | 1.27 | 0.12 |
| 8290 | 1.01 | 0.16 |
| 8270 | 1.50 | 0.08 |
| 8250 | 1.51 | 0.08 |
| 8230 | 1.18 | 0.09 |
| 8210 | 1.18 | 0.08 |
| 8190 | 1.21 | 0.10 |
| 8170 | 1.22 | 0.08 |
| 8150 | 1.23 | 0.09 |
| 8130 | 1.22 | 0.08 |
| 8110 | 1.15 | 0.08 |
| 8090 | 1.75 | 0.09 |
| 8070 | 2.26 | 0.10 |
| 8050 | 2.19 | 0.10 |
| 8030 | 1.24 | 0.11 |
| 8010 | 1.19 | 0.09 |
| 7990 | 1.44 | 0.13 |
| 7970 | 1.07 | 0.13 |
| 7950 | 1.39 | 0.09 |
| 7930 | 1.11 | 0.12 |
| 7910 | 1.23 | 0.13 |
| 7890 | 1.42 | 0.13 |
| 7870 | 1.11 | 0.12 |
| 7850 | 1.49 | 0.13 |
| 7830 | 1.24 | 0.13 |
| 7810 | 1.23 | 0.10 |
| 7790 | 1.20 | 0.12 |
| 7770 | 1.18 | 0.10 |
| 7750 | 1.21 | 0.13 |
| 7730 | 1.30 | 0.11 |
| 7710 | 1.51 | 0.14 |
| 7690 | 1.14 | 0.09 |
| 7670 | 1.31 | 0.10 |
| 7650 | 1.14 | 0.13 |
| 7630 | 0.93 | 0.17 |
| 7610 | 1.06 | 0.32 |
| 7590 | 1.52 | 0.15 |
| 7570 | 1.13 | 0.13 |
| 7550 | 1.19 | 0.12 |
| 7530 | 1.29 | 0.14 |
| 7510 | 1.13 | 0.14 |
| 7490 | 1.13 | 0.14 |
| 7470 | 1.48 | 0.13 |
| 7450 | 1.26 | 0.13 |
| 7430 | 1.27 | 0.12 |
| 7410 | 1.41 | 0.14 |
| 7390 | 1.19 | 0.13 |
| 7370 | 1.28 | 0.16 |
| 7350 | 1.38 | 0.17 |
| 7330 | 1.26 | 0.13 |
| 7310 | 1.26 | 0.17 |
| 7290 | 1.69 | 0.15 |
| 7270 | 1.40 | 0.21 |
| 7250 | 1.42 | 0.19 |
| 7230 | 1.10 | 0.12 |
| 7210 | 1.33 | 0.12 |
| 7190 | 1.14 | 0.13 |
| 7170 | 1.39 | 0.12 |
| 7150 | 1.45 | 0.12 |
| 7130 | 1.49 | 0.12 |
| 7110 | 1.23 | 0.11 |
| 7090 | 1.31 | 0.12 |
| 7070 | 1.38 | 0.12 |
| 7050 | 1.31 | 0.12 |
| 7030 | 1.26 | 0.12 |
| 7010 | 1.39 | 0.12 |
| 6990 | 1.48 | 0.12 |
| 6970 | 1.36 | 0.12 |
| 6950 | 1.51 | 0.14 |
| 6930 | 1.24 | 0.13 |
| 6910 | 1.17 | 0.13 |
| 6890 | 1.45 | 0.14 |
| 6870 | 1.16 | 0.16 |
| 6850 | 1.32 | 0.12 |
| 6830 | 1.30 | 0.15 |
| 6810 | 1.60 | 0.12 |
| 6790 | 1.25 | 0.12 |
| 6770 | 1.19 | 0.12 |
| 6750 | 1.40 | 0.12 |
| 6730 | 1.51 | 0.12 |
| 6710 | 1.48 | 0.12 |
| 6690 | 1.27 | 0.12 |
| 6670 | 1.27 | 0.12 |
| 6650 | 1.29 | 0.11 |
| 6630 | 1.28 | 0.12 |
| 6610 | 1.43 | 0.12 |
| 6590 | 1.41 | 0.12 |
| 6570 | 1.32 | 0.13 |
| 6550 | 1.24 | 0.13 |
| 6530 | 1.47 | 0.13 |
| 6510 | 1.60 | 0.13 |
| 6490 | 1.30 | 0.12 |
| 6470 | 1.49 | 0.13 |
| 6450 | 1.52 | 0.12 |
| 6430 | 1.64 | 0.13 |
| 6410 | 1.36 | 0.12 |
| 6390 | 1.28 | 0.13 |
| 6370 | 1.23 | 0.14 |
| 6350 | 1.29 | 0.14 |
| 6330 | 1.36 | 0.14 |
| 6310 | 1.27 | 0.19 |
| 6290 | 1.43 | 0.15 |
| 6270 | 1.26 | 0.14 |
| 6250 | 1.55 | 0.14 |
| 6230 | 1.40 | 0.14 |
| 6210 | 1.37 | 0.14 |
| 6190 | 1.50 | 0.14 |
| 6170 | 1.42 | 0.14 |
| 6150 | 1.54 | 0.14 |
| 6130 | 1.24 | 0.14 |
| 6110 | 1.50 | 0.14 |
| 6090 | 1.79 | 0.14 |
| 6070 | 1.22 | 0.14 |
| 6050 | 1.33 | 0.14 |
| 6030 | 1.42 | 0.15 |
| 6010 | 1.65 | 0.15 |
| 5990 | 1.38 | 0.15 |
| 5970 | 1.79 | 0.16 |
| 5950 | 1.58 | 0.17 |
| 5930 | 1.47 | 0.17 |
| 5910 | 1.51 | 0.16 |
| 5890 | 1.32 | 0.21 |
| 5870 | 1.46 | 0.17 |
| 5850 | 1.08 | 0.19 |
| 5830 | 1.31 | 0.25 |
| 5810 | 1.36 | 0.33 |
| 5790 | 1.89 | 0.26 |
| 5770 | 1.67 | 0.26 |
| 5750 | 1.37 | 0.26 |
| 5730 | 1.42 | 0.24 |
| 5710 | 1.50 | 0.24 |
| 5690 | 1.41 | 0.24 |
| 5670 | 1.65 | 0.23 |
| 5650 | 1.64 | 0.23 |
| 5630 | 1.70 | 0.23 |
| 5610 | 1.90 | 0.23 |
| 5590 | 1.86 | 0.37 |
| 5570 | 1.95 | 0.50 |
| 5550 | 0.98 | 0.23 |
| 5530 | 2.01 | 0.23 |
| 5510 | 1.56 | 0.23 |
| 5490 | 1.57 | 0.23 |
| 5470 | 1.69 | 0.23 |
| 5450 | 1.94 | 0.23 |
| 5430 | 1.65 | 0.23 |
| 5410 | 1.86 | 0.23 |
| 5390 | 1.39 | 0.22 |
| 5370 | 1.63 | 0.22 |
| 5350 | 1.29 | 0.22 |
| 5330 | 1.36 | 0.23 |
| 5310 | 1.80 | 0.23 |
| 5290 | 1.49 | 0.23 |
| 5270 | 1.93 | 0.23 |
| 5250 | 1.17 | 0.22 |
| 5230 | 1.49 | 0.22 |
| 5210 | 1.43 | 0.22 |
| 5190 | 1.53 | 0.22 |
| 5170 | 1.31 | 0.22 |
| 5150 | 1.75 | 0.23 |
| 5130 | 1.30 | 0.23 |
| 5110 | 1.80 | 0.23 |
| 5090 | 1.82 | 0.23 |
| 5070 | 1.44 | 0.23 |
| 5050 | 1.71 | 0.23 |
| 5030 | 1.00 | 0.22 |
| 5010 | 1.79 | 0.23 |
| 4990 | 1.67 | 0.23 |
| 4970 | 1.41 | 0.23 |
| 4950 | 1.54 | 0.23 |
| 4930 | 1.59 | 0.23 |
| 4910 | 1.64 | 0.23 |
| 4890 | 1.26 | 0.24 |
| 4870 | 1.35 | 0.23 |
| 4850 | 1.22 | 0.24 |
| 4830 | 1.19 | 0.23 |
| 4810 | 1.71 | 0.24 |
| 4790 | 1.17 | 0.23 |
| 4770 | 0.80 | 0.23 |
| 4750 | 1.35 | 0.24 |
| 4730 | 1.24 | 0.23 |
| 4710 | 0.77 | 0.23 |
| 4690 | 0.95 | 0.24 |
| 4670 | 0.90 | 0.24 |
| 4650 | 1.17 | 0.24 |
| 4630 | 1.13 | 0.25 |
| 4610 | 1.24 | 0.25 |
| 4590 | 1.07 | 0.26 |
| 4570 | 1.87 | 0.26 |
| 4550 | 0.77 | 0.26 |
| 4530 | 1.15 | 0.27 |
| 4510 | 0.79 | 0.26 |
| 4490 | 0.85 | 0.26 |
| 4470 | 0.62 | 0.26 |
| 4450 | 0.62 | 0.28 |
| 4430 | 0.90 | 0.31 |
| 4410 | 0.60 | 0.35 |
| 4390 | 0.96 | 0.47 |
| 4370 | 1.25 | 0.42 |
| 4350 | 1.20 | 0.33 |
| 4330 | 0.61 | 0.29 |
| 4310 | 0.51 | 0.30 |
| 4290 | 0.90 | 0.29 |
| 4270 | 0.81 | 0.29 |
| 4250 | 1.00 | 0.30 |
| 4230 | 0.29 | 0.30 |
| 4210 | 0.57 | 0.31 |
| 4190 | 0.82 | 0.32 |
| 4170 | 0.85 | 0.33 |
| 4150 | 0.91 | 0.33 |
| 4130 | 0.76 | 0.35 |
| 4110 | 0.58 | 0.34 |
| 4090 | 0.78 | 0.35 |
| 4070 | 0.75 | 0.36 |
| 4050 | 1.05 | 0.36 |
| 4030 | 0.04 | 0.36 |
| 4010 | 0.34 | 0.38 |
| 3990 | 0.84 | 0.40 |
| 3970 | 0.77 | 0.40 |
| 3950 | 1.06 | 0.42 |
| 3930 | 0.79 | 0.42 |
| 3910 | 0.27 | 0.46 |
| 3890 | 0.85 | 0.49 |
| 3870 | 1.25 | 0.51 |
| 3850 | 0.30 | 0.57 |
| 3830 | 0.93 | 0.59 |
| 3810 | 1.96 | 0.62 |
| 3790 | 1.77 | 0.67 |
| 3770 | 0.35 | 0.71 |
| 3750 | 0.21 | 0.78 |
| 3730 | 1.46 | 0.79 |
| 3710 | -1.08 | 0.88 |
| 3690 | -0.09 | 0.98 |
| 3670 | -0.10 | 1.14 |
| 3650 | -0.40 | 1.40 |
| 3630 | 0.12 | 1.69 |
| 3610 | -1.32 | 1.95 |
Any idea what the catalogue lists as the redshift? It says 0.228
